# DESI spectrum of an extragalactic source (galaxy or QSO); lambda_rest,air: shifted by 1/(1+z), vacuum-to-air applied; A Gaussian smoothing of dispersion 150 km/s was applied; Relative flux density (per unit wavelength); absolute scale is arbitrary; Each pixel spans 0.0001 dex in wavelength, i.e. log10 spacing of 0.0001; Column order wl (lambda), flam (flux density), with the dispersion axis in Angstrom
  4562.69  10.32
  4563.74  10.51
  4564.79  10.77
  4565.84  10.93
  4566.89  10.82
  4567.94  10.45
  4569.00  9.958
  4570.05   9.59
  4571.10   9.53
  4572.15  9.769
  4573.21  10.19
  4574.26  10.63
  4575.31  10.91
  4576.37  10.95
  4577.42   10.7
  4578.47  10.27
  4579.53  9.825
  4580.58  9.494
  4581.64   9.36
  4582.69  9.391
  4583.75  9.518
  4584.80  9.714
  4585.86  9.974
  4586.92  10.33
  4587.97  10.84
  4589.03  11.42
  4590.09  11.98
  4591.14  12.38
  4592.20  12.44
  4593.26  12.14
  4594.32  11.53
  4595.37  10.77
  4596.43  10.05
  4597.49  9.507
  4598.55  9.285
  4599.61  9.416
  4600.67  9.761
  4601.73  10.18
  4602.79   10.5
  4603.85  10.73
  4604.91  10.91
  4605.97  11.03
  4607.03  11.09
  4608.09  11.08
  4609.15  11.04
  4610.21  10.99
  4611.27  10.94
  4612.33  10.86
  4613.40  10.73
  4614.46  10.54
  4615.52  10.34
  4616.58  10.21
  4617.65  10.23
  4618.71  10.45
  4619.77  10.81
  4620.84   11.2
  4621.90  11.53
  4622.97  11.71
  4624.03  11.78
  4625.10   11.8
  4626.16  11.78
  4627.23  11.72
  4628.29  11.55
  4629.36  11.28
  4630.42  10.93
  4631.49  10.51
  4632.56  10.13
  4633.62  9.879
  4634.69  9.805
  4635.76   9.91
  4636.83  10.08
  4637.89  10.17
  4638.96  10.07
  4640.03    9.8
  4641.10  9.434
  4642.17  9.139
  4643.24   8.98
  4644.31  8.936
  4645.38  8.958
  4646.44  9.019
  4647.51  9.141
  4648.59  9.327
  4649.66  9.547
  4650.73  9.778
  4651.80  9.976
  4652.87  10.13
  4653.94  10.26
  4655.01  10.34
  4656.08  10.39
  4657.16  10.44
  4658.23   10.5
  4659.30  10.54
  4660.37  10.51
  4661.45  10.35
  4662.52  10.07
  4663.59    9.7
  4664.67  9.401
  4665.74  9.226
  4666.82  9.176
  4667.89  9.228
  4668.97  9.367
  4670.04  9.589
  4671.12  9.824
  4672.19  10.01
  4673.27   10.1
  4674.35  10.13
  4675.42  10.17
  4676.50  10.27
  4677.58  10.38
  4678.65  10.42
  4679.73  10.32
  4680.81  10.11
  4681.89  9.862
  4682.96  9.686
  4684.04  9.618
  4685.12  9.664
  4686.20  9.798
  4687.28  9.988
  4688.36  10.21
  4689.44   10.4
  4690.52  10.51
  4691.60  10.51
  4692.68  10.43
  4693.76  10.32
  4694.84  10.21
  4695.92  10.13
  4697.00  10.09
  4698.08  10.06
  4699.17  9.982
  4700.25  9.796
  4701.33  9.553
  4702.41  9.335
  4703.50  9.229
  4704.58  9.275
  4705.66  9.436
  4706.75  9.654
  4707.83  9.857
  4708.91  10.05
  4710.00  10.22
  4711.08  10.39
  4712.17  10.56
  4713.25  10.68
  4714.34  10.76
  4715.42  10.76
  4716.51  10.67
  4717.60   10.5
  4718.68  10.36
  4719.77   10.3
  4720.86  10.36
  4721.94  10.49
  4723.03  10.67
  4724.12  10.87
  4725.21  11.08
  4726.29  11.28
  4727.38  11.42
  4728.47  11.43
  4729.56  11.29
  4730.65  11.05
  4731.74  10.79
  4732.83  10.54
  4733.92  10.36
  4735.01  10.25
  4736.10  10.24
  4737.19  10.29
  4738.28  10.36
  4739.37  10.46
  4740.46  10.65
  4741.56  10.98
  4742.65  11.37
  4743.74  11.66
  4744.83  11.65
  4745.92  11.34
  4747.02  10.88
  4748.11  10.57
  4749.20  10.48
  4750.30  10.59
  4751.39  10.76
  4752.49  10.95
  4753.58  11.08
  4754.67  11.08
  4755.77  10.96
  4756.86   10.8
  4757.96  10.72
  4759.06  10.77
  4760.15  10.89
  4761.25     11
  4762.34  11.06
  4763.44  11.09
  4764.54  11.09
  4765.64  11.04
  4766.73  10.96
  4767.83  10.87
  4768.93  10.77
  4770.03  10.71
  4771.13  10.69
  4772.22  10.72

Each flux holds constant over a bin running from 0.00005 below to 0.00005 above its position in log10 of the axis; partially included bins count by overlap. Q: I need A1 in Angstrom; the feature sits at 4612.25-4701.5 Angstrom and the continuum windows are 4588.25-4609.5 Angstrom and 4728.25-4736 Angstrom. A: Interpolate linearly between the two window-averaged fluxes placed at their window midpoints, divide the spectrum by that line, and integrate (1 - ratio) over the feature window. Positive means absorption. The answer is 5.37 Angstrom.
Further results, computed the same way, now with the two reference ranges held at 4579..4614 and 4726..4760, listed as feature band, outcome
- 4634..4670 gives 3.2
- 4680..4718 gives 2.5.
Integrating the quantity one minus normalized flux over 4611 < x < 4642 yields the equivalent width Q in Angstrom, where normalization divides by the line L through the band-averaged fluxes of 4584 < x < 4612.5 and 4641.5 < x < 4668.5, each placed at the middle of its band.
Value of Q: -1.3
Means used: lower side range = 10.8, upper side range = 9.72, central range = 10.7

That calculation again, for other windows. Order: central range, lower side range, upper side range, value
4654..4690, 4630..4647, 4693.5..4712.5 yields -0.7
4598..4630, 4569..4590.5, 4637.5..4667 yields -2.7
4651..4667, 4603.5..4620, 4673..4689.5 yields 0.3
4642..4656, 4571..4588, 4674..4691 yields 0.8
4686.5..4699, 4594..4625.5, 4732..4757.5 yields 0.6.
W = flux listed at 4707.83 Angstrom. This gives 9.857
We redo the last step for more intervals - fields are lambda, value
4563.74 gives 10.51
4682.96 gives 9.686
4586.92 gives 10.33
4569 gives 9.958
